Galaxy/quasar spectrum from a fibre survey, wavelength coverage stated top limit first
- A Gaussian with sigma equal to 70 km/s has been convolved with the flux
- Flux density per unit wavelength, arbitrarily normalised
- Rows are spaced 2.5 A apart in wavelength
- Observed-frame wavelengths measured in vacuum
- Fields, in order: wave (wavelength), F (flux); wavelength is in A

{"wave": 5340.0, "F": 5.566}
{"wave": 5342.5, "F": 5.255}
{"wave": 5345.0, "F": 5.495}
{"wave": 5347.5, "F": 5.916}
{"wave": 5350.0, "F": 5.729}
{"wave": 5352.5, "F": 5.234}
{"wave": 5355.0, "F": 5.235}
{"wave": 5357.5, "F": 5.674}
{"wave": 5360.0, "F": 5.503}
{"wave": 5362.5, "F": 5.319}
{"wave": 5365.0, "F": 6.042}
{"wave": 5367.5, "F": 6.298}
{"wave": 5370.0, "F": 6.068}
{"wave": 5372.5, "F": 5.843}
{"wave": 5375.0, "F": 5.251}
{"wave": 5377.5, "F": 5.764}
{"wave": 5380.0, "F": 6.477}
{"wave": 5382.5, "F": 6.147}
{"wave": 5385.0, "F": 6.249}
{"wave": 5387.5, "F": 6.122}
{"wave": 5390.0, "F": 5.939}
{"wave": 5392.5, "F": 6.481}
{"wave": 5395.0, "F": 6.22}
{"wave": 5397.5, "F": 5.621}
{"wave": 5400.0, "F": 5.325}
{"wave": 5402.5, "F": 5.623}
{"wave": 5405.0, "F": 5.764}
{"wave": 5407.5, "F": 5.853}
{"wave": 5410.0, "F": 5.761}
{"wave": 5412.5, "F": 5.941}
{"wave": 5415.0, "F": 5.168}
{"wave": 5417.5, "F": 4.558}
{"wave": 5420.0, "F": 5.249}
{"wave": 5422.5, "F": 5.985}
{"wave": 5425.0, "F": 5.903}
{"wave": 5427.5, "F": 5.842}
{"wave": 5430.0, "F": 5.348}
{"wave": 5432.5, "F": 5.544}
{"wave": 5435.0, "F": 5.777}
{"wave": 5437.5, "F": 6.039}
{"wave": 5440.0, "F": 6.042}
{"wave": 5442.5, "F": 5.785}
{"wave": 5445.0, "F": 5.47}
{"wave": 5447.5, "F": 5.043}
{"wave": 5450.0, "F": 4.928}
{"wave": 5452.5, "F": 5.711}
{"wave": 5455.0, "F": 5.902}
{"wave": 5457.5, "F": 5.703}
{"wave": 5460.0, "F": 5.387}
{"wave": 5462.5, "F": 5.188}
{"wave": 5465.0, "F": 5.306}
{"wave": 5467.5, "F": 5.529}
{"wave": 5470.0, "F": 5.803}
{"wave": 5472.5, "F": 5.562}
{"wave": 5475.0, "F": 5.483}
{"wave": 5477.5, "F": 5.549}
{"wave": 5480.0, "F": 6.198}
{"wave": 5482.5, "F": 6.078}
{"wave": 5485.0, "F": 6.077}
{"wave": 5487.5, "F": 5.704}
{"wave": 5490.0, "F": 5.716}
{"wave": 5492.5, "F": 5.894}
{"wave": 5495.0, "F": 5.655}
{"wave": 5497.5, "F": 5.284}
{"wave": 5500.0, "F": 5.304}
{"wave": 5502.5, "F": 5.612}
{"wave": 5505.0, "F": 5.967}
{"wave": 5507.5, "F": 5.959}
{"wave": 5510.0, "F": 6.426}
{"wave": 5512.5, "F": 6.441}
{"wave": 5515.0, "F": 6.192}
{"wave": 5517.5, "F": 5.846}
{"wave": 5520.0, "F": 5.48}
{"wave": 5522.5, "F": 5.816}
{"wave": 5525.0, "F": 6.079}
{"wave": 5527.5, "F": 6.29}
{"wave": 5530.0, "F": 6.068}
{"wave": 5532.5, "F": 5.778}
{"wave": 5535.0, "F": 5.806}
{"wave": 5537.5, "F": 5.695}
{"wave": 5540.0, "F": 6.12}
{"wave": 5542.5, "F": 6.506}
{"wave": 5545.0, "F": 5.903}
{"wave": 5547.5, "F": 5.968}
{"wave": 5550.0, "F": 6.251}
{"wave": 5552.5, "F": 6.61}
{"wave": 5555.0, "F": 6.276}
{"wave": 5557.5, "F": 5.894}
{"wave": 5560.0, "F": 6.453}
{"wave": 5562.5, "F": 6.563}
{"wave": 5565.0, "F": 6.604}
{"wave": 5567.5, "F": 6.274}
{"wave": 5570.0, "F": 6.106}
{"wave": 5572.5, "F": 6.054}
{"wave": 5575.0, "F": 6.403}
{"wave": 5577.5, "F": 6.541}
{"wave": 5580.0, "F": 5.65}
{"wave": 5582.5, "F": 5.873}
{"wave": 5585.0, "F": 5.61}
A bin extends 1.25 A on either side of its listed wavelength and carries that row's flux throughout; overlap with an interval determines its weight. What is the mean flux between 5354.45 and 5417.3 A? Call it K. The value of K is 5.81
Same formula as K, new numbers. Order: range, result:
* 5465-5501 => 5.69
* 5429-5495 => 5.65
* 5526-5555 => 6.1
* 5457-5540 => 5.79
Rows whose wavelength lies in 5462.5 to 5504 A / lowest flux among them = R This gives 5.188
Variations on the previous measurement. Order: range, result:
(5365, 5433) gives 4.558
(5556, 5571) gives 5.894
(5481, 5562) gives 5.284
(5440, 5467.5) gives 4.928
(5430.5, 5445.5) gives 5.47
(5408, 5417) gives 5.168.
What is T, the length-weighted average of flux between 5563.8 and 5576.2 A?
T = 6.29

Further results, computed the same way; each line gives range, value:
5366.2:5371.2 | 6.18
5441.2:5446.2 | 5.63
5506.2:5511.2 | 6.19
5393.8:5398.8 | 5.91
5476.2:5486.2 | 5.97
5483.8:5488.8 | 5.89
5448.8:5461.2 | 5.53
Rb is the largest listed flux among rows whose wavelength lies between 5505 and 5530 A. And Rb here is 6.441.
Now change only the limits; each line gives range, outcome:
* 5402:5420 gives 5.941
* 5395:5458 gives 6.22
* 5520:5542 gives 6.29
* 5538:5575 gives 6.61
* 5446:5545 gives 6.506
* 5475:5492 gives 6.198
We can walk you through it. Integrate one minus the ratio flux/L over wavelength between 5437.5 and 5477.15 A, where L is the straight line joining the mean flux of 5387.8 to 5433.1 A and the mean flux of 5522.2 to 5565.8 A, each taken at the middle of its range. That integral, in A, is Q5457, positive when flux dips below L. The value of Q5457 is 2.09 A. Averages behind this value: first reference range 5.68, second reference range 6.15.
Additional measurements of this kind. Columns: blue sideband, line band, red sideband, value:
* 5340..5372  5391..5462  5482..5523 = 1.3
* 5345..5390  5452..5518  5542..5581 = 3.5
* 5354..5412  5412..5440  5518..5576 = 1.6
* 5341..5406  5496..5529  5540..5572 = 1.4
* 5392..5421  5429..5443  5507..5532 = -0.1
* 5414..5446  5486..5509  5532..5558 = 0.8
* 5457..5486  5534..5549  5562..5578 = 0.3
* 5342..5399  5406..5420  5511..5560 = 1.1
